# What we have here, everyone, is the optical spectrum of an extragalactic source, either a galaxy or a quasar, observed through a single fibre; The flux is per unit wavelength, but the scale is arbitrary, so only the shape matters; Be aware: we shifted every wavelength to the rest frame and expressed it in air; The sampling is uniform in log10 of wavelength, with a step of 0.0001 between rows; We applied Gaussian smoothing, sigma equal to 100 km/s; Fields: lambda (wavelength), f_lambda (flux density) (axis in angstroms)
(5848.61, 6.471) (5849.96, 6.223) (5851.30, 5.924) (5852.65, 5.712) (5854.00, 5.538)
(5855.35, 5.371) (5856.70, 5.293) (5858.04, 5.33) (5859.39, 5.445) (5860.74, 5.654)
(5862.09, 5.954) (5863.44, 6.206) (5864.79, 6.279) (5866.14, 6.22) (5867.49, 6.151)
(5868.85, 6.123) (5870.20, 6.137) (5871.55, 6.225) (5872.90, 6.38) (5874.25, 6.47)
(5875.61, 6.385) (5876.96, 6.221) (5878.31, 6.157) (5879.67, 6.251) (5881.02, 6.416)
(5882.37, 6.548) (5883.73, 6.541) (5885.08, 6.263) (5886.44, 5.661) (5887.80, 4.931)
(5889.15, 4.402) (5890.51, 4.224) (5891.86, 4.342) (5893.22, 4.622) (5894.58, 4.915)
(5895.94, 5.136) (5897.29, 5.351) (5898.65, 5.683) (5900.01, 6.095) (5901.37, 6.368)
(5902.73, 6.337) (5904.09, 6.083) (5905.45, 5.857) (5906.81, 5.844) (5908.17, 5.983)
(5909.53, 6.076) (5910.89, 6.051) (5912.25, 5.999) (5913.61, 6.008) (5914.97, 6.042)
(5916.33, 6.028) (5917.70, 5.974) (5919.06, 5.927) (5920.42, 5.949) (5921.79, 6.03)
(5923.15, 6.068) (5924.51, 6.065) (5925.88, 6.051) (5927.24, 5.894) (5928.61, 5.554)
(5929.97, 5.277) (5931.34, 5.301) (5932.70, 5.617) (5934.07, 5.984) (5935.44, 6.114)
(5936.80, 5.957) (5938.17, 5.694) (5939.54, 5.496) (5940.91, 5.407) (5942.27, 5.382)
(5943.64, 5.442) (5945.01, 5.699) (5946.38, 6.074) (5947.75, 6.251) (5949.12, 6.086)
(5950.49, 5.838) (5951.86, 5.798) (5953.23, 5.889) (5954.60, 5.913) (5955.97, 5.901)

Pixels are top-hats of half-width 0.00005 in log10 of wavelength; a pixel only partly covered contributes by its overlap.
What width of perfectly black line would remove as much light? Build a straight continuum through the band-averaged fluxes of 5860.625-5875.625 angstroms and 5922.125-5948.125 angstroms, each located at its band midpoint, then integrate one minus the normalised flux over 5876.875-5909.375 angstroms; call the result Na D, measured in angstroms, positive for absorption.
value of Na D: 1.91 angstroms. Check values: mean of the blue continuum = 6.19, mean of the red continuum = 5.75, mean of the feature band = 5.67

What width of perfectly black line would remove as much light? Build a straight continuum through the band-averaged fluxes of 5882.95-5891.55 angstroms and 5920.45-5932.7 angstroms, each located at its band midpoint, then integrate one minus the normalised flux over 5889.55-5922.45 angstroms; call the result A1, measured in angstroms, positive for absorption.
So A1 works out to -0.9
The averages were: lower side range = 5.31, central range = 5.69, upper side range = 5.78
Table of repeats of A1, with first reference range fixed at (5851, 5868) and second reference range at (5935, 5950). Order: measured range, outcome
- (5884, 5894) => 1.4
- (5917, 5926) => -0.4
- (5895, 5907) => -0.1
